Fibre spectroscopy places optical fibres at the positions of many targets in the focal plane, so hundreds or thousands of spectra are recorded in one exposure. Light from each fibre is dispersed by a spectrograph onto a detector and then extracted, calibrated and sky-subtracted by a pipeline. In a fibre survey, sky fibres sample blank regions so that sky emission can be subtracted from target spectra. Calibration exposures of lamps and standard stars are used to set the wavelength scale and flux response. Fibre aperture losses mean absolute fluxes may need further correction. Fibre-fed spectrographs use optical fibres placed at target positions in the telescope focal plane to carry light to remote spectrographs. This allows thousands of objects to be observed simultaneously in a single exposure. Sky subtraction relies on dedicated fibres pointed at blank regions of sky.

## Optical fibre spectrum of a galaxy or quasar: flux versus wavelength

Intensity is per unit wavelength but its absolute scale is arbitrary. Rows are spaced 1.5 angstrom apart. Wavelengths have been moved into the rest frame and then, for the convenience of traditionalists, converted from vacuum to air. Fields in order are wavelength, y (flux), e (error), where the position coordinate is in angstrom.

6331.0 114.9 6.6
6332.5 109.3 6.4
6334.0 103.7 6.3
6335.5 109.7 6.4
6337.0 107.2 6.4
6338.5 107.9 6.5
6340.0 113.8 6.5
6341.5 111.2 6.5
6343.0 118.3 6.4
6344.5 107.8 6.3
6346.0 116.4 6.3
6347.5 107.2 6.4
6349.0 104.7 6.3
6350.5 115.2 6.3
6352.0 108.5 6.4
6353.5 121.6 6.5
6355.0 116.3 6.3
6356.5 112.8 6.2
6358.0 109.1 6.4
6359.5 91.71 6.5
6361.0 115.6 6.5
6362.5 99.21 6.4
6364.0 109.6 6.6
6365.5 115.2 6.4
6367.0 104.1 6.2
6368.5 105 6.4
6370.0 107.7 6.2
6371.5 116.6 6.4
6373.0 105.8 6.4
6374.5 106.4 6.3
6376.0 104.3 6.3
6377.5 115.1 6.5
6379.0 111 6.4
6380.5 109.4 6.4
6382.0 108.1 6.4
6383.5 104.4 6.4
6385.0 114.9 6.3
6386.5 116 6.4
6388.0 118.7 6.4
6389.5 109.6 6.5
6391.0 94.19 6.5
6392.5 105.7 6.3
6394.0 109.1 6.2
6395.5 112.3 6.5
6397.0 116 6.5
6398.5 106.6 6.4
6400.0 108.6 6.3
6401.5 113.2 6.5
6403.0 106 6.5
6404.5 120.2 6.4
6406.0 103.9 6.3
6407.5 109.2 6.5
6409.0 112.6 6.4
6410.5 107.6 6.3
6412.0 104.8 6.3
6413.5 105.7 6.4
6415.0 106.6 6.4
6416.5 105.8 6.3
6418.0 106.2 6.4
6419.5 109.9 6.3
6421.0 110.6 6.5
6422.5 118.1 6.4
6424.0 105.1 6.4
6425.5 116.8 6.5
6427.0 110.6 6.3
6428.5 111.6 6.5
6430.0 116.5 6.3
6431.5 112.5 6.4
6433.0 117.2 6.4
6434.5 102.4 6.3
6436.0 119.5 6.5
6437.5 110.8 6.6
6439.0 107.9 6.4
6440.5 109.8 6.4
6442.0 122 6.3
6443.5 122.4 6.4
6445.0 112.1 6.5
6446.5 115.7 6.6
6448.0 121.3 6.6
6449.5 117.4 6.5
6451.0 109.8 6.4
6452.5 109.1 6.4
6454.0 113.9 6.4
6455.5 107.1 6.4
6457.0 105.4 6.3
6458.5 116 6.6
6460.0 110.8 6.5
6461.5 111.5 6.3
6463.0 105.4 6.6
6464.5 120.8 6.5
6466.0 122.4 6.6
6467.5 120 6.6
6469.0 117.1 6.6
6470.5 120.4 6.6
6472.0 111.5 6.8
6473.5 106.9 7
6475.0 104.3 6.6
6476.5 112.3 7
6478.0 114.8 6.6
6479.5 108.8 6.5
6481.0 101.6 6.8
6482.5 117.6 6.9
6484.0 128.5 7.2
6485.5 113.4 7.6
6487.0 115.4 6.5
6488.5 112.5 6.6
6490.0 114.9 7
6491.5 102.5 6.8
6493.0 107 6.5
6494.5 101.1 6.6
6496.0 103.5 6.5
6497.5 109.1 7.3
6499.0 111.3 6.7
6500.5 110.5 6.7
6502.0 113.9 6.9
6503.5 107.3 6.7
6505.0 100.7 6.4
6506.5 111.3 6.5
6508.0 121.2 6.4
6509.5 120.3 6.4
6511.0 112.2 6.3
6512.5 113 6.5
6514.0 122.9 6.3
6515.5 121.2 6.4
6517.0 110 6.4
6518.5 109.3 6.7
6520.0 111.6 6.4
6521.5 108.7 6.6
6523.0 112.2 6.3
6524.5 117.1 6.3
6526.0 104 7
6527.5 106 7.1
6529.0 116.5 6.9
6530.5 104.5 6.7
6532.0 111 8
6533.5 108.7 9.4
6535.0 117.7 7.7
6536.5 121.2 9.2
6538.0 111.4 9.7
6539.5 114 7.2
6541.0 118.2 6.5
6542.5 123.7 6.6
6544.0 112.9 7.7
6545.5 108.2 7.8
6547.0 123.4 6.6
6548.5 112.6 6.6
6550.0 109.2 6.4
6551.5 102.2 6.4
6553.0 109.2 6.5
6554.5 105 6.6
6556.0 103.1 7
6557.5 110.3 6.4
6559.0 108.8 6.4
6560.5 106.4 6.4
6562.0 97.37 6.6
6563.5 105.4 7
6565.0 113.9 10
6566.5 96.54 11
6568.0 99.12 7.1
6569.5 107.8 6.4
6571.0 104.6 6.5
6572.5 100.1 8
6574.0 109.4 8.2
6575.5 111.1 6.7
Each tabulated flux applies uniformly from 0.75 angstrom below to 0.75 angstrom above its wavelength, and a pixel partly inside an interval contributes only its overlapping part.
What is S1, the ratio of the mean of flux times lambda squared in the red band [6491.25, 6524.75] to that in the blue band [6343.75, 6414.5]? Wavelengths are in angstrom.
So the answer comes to 1.06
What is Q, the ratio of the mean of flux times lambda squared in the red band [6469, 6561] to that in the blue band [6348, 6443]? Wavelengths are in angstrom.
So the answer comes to 1.1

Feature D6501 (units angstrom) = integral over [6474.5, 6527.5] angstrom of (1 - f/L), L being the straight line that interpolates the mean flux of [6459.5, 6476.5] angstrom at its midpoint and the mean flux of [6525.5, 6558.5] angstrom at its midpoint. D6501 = 0.6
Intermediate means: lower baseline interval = 114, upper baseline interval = 112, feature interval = 112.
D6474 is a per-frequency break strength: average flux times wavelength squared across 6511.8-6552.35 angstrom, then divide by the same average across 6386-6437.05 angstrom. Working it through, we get 1.1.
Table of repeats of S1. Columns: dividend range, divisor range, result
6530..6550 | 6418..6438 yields 1.05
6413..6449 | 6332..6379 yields 1.05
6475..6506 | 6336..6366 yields 1.04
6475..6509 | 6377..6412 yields 1.04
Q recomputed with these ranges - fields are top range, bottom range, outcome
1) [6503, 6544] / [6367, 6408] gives 1.08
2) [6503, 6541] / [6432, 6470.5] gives 1.01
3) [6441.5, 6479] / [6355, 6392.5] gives 1.08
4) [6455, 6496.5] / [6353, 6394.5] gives 1.06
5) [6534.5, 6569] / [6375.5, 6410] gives 1.05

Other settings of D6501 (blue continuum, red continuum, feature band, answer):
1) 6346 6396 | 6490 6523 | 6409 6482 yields -1.2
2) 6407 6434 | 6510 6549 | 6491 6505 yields 0.7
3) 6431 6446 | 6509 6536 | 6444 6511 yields 0.6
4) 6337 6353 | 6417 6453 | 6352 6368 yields 0.3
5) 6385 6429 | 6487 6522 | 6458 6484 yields -0.6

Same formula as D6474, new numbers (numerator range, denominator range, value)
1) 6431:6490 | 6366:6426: 1.06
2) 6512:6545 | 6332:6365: 1.09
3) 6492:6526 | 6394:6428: 1.05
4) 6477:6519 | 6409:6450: 1.02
